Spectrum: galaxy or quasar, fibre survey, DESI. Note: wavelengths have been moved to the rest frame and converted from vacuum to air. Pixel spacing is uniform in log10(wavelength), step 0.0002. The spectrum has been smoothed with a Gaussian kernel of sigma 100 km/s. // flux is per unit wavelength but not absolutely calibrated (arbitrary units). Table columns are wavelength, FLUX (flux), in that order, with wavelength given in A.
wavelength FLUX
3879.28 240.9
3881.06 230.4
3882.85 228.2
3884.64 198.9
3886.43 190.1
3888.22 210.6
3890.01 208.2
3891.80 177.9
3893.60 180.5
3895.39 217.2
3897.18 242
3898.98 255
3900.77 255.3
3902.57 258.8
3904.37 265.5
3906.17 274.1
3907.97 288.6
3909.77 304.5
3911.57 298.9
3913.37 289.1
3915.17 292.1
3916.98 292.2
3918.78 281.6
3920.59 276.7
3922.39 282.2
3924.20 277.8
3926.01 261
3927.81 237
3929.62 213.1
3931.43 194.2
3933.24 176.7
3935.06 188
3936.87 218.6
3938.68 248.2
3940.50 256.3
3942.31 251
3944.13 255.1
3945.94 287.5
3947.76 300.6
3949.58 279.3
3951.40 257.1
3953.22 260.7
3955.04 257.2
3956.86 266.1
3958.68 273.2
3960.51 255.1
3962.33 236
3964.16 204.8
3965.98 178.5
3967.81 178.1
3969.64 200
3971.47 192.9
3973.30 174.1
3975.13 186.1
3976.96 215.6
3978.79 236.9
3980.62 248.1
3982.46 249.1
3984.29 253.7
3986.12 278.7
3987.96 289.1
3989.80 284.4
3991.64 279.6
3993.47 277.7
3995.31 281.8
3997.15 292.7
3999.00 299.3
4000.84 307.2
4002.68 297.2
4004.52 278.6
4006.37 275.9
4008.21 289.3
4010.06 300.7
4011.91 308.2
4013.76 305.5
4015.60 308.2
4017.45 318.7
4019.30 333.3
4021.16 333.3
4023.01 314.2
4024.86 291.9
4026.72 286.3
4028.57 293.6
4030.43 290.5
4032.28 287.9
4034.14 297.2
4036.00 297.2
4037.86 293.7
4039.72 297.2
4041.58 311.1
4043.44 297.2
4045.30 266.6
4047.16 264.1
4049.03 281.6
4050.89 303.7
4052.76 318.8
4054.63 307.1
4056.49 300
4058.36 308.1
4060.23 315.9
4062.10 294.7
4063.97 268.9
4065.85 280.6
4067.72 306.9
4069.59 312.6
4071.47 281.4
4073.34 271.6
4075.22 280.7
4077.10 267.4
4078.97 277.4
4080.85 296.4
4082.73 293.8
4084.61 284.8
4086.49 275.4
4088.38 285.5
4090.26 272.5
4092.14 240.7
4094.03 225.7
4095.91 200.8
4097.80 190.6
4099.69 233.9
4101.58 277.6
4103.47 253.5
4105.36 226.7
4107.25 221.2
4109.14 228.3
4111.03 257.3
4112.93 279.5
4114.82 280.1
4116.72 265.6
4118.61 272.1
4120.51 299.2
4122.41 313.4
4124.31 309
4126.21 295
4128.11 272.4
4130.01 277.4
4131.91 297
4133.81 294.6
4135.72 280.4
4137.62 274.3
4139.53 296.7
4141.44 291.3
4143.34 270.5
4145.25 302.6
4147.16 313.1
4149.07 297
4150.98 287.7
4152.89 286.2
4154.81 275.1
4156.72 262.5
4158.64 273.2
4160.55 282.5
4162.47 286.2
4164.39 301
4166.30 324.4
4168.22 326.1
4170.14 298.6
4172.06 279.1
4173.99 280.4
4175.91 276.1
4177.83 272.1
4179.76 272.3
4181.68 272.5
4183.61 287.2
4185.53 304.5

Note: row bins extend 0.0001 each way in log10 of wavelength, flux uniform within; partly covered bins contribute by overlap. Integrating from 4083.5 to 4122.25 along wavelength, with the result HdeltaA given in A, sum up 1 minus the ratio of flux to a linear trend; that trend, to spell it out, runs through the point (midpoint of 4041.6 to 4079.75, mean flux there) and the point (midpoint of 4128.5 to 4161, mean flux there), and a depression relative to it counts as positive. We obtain 4.48 A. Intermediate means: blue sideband 291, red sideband 286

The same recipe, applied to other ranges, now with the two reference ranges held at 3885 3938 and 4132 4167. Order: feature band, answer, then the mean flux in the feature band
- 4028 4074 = -4.0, 294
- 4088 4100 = 1.9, 233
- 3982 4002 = -1.7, 282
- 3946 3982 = 3.0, 233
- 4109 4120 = 0.6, 268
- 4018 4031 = -2.0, 307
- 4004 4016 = -1.5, 295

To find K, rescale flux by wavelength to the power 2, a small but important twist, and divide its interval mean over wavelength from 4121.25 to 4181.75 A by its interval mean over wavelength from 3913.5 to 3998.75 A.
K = 1.28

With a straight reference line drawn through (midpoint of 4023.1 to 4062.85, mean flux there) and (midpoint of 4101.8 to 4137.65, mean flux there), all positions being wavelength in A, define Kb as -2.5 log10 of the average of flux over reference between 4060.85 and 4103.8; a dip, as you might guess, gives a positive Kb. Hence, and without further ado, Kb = 0.06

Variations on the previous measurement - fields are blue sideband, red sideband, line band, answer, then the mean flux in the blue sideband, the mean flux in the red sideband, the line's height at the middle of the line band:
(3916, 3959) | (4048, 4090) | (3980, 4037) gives -0.070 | 254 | 291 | 274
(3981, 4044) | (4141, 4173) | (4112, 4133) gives 0.018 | 294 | 292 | 292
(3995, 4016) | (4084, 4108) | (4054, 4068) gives -0.127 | 295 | 245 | 264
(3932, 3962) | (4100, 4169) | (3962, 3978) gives 0.290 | 251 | 281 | 255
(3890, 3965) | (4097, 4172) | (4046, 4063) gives -0.115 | 253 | 279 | 269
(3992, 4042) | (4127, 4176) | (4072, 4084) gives 0.048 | 299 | 289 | 294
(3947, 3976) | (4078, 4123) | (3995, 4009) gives -0.211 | 231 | 260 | 239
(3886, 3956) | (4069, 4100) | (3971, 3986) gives 0.145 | 251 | 264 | 255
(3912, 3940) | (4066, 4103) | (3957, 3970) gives 0.147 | 249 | 267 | 254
